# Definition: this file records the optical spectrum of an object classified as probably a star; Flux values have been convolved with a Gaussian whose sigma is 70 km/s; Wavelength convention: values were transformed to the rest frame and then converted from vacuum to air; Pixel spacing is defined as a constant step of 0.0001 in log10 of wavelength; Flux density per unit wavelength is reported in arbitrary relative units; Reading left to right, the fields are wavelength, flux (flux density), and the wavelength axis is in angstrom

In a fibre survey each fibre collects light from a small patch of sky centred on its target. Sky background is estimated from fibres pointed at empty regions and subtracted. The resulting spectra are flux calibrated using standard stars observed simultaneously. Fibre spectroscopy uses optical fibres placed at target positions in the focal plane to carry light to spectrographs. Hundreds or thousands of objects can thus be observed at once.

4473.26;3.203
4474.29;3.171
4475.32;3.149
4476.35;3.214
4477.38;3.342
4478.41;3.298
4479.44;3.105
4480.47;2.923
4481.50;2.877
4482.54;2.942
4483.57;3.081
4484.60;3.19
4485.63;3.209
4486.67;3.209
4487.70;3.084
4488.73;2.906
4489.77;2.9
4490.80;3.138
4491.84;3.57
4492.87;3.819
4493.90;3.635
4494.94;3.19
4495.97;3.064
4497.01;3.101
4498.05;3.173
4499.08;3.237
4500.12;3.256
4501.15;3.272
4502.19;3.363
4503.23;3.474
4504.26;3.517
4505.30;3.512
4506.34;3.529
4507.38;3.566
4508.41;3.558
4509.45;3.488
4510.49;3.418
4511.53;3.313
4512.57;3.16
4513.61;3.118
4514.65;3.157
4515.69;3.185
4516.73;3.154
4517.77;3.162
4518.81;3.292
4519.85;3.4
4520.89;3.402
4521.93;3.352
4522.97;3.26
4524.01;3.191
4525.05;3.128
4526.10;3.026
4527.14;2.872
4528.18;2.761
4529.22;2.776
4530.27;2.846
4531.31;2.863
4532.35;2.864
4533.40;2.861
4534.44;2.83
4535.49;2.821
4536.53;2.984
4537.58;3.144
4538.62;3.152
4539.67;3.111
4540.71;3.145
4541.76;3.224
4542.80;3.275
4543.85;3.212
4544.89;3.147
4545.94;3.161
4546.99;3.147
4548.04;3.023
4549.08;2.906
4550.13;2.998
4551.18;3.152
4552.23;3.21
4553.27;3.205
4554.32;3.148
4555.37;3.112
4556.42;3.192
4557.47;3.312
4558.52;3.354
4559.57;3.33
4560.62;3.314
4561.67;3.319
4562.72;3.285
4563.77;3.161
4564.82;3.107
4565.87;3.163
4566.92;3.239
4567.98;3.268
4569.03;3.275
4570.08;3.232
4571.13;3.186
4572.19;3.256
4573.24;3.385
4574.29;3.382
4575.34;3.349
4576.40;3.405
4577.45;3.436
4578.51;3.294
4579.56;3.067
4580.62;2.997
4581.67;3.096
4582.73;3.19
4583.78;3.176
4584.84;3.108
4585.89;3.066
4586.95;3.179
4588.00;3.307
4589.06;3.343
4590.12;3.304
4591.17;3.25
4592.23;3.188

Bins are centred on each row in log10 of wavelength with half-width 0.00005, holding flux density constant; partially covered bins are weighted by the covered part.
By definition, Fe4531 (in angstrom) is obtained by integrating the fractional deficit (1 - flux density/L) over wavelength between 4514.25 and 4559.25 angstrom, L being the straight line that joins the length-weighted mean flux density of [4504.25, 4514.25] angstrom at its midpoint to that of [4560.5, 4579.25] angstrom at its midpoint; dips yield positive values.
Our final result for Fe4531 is 3.3 angstrom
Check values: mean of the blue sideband 3.41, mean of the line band 3.11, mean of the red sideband 3.28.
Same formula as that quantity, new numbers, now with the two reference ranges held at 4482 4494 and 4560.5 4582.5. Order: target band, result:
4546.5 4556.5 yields 0.4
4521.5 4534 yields 1.0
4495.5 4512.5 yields -0.8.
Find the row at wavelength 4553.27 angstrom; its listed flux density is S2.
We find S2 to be 3.205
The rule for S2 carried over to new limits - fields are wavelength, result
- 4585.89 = 3.066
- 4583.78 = 3.176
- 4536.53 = 2.984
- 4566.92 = 3.239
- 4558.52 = 3.354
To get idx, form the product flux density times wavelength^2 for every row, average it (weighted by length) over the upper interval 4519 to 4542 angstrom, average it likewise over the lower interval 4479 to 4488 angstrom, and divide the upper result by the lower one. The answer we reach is 1.0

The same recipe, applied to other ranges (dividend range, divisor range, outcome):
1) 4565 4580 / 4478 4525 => 1.04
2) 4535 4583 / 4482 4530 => 1.01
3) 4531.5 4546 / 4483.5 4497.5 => 0.97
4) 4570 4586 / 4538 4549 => 1.04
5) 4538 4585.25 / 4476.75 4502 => 1.04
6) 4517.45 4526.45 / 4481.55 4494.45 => 1.03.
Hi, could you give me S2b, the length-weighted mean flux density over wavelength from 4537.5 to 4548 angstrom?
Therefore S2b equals 3.17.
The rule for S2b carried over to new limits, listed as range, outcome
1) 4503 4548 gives 3.17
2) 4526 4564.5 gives 3.09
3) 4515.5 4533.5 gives 3.08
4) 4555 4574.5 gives 3.26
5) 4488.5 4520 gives 3.31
